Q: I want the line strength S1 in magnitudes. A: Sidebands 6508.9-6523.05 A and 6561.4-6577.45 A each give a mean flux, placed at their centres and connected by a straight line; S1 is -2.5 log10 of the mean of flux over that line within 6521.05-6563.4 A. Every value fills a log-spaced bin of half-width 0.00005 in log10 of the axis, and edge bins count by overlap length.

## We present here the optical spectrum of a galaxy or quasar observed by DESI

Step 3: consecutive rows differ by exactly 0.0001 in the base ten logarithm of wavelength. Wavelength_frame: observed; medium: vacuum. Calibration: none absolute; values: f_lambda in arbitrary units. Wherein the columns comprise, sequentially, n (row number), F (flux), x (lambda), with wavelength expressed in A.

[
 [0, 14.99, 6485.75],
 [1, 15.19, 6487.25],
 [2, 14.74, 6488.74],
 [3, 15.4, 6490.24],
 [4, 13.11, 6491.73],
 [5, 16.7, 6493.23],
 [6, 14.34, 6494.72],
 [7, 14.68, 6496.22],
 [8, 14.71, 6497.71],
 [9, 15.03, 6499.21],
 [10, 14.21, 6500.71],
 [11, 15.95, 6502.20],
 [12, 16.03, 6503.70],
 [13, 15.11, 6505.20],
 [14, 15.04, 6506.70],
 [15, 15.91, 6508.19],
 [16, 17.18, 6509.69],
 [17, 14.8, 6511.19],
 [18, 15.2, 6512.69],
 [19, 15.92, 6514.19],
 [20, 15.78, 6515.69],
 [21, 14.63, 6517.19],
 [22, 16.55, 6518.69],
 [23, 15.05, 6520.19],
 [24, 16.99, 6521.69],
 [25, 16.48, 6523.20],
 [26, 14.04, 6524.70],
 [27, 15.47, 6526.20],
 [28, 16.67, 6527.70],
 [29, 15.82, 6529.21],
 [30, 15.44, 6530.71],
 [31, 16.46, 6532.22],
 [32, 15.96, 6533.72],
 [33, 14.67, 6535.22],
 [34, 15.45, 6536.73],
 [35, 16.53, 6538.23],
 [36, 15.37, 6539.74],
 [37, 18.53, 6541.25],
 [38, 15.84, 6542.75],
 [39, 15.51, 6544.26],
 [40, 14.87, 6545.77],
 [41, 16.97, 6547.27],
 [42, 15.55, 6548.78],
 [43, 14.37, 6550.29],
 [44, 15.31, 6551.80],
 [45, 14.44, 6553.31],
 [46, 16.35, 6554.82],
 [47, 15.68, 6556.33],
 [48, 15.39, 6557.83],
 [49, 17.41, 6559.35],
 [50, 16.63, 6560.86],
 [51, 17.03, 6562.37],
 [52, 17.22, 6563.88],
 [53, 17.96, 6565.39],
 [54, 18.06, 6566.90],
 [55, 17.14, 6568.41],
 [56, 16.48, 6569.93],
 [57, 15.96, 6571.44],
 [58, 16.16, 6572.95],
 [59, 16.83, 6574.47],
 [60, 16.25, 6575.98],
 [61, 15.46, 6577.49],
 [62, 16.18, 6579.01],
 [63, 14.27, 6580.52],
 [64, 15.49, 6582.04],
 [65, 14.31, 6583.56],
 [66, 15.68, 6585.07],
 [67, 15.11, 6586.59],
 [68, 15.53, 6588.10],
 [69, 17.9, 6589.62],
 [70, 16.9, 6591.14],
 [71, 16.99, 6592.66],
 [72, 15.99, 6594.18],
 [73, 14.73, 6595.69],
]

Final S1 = 0.028 mag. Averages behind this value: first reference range 15.8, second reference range 16.8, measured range 15.9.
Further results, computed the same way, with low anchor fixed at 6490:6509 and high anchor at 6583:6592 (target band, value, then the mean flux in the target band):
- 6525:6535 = -0.03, 15.8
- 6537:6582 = -0.03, 16.2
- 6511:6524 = -0.03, 15.7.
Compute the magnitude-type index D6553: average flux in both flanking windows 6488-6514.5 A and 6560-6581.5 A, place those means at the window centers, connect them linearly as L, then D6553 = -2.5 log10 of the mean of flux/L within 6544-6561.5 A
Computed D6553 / 0.03 mag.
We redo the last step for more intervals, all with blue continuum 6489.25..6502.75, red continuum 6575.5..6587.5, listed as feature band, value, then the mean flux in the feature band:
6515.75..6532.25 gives -0.05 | 15.7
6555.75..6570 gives -0.11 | 16.9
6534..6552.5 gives -0.04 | 15.8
